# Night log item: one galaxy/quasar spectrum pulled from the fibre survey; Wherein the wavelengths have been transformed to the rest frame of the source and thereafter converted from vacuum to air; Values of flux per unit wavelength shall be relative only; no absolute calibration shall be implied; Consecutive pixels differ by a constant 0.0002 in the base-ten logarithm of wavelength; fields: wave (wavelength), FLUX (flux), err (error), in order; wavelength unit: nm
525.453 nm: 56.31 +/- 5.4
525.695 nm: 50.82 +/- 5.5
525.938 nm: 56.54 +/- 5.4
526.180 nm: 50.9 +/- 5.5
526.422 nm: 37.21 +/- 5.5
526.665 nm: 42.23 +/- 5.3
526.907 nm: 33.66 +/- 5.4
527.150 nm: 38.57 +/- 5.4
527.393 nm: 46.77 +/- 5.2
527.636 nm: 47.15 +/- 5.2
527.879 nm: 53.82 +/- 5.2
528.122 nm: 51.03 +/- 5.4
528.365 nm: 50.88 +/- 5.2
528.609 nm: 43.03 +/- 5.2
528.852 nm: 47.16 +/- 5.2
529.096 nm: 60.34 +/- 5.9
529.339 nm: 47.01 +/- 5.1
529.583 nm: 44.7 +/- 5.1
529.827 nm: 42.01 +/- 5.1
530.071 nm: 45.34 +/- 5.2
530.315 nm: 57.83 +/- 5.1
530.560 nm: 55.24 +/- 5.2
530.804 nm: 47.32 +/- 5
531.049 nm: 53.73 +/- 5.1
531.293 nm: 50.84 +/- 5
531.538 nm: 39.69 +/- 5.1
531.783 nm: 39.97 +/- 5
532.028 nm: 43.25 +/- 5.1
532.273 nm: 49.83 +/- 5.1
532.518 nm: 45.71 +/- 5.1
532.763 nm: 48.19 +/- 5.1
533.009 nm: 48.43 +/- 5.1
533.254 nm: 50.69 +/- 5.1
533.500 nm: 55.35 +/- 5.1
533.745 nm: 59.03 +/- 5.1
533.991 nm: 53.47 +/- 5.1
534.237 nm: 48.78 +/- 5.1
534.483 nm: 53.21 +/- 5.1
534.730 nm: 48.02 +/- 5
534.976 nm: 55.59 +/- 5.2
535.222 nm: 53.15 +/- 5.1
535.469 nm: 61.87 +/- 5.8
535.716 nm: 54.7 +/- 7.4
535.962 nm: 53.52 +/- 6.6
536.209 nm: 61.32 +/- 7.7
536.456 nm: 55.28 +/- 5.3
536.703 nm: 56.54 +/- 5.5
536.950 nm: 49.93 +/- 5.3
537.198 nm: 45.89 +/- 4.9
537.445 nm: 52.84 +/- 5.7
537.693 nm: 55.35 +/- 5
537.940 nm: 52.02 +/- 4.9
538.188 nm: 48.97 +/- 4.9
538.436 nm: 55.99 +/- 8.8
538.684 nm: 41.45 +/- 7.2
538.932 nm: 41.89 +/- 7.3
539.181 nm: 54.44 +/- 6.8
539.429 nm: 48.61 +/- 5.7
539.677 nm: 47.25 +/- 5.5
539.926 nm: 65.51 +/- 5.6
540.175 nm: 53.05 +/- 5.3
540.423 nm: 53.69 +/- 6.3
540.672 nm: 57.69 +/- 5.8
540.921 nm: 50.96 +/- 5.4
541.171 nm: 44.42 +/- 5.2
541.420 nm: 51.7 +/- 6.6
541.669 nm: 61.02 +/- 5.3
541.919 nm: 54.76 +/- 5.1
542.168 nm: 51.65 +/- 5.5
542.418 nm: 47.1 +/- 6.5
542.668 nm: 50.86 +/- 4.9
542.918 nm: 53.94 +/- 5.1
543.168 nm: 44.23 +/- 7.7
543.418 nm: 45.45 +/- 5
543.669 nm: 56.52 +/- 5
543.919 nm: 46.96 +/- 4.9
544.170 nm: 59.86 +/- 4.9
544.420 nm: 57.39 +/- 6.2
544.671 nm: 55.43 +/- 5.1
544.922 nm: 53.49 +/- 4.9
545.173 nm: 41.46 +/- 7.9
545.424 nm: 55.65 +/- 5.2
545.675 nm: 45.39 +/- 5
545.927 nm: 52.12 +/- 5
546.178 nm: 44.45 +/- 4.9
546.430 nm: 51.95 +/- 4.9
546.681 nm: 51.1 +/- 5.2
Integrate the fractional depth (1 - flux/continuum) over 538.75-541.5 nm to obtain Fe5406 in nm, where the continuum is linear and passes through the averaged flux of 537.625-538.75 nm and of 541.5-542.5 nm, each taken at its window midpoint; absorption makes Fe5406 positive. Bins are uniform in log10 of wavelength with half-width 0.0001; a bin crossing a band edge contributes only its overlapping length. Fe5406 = 0.05 nm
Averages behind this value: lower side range 51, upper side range 53.8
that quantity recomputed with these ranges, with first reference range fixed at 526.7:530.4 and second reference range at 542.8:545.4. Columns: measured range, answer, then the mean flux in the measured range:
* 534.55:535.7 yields -0.131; 54.6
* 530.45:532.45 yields 0.022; 47.4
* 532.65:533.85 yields -0.094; 52.3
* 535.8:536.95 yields -0.152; 55.9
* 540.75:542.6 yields -0.031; 51.8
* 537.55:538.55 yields -0.064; 53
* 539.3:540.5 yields -0.077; 53.7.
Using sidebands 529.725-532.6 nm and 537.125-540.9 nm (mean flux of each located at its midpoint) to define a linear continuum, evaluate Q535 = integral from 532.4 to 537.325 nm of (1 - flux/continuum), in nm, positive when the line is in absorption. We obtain -0.34 nm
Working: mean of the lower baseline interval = 47.6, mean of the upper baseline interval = 51.7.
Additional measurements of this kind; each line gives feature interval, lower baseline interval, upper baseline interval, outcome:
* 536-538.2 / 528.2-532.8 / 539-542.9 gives -0.10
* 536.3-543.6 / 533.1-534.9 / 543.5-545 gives 0.31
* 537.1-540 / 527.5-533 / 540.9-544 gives -0.04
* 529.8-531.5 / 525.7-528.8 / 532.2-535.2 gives -0.05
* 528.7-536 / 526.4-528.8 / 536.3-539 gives -0.42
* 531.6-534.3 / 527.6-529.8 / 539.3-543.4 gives 0.06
